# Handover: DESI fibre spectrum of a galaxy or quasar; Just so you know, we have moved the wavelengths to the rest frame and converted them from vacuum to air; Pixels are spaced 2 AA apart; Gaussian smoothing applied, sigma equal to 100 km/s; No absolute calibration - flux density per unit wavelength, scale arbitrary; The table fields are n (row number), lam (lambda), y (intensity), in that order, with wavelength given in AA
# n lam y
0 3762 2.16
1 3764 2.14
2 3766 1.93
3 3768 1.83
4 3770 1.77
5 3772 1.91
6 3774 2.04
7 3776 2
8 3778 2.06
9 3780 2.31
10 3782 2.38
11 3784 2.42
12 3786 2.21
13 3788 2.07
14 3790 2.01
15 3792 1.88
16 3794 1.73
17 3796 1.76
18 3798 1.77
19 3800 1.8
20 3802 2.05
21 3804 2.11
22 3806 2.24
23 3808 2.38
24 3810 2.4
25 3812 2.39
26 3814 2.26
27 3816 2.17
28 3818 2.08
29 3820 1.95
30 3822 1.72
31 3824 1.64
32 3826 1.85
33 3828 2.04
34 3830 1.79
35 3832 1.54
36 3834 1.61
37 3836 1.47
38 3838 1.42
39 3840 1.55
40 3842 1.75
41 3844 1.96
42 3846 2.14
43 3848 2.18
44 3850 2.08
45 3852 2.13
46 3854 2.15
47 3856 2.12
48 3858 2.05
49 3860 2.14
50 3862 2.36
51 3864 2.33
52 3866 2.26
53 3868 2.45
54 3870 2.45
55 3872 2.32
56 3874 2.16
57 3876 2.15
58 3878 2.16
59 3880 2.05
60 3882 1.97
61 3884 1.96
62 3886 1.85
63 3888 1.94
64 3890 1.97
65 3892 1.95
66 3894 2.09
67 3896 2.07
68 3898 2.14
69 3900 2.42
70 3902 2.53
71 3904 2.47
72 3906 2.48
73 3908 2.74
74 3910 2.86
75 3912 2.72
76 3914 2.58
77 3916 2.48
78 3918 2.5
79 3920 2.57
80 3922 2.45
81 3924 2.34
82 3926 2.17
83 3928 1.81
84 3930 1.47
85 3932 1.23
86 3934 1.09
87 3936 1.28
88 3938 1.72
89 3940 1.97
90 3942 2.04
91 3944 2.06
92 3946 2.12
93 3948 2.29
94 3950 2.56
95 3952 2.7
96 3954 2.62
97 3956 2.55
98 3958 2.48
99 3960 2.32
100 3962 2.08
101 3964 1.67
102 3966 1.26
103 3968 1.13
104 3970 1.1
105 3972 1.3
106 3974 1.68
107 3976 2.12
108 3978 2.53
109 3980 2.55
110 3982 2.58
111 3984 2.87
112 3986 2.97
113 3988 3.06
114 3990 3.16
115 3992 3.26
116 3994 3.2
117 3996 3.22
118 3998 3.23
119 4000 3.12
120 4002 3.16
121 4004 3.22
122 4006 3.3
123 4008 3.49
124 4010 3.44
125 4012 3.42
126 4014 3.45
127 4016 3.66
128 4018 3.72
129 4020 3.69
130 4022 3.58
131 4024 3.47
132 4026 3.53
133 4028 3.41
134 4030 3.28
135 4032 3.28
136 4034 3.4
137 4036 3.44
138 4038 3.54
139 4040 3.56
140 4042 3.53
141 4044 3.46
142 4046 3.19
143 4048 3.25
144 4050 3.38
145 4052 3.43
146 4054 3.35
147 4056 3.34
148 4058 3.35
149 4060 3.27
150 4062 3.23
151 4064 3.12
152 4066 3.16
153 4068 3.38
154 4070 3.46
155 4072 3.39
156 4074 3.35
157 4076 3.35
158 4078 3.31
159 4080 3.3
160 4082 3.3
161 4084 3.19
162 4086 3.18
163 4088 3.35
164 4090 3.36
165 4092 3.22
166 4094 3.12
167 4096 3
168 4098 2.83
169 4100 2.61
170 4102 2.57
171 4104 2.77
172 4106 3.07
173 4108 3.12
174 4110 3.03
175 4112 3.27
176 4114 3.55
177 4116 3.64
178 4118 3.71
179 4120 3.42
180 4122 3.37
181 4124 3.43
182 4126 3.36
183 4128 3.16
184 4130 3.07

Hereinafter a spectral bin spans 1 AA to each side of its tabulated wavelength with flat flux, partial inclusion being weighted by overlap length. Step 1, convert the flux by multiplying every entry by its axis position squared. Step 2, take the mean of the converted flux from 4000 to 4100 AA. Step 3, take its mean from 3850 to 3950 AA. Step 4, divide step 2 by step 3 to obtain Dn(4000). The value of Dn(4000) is 1.67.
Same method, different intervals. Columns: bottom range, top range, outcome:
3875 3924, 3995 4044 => 1.58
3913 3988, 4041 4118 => 1.64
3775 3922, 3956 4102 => 1.57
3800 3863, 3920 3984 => 1.07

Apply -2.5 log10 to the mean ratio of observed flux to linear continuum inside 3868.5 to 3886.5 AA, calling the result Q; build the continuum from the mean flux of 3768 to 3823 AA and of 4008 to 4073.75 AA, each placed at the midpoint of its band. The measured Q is 0.18 mag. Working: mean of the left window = 2.06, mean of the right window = 3.41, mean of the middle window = 2.14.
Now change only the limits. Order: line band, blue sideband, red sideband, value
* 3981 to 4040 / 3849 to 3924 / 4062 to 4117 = -0.172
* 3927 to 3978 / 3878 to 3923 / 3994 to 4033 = 0.435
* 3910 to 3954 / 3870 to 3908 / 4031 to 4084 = 0.157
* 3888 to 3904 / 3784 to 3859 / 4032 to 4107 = 0.086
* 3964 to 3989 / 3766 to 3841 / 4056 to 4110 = 0.291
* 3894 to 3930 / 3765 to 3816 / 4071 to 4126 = 0.056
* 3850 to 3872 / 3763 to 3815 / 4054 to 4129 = 0.052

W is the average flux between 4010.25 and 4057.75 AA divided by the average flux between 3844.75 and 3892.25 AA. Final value 1.6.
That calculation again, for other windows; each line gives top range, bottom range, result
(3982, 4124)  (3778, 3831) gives 1.60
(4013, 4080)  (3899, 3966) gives 1.54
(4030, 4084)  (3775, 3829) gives 1.62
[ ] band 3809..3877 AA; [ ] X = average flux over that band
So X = 2.03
